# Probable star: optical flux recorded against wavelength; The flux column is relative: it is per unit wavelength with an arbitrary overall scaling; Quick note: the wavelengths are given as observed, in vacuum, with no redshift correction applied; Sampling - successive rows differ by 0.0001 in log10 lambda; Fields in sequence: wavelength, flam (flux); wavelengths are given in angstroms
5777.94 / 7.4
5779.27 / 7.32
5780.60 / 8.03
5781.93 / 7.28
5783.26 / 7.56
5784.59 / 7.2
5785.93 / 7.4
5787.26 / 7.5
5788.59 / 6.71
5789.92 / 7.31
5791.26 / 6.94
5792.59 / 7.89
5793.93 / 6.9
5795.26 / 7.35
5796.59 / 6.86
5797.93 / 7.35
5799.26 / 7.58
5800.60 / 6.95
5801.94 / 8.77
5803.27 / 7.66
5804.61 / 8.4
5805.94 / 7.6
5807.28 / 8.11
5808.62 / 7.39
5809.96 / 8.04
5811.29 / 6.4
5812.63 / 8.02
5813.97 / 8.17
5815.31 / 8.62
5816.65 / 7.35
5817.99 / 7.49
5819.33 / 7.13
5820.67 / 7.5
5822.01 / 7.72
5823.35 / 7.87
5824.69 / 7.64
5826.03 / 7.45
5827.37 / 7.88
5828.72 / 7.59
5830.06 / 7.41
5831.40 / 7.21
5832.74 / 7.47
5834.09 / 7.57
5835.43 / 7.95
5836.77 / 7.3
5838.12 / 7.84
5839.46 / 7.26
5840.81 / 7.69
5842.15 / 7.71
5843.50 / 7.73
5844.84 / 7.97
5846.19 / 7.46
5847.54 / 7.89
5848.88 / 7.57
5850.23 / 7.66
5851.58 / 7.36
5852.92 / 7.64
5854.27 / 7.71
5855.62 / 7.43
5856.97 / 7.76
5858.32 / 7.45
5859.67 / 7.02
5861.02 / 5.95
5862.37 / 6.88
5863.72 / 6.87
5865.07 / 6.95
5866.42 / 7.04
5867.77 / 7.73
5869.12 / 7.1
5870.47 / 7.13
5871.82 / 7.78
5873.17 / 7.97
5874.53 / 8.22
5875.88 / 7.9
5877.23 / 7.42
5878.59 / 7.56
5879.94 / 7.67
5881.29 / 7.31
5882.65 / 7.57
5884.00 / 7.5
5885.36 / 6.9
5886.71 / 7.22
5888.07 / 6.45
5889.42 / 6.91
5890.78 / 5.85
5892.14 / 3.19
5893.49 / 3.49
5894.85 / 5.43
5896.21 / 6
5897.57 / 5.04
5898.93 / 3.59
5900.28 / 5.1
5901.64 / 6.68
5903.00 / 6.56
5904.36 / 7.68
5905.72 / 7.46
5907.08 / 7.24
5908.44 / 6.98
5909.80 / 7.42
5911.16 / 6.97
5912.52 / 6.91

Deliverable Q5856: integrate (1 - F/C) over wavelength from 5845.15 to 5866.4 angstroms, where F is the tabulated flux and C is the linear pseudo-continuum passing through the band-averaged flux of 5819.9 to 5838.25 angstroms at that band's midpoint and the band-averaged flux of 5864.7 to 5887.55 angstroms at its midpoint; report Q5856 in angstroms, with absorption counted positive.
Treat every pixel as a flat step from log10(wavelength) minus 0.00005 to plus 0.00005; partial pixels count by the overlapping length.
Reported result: 0.6 angstroms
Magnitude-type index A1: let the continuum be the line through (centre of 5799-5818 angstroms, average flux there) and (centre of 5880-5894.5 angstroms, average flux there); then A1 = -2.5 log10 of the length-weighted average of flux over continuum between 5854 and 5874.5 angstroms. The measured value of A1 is -0.09 mag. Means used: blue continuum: 7.78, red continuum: 6.28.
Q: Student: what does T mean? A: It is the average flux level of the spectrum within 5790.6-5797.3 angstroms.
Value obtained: 7.19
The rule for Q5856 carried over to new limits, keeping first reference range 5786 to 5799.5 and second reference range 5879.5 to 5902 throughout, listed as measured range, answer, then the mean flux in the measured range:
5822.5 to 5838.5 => -2.0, 7.59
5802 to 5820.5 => -2.0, 7.75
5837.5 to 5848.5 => -1.8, 7.69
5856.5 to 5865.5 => -0.9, 6.96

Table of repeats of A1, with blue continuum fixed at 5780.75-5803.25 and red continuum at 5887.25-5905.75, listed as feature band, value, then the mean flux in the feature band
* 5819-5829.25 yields -0.12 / 7.61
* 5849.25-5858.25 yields -0.19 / 7.58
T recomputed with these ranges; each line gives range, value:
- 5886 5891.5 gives 6.59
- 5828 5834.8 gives 7.45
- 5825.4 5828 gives 7.67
